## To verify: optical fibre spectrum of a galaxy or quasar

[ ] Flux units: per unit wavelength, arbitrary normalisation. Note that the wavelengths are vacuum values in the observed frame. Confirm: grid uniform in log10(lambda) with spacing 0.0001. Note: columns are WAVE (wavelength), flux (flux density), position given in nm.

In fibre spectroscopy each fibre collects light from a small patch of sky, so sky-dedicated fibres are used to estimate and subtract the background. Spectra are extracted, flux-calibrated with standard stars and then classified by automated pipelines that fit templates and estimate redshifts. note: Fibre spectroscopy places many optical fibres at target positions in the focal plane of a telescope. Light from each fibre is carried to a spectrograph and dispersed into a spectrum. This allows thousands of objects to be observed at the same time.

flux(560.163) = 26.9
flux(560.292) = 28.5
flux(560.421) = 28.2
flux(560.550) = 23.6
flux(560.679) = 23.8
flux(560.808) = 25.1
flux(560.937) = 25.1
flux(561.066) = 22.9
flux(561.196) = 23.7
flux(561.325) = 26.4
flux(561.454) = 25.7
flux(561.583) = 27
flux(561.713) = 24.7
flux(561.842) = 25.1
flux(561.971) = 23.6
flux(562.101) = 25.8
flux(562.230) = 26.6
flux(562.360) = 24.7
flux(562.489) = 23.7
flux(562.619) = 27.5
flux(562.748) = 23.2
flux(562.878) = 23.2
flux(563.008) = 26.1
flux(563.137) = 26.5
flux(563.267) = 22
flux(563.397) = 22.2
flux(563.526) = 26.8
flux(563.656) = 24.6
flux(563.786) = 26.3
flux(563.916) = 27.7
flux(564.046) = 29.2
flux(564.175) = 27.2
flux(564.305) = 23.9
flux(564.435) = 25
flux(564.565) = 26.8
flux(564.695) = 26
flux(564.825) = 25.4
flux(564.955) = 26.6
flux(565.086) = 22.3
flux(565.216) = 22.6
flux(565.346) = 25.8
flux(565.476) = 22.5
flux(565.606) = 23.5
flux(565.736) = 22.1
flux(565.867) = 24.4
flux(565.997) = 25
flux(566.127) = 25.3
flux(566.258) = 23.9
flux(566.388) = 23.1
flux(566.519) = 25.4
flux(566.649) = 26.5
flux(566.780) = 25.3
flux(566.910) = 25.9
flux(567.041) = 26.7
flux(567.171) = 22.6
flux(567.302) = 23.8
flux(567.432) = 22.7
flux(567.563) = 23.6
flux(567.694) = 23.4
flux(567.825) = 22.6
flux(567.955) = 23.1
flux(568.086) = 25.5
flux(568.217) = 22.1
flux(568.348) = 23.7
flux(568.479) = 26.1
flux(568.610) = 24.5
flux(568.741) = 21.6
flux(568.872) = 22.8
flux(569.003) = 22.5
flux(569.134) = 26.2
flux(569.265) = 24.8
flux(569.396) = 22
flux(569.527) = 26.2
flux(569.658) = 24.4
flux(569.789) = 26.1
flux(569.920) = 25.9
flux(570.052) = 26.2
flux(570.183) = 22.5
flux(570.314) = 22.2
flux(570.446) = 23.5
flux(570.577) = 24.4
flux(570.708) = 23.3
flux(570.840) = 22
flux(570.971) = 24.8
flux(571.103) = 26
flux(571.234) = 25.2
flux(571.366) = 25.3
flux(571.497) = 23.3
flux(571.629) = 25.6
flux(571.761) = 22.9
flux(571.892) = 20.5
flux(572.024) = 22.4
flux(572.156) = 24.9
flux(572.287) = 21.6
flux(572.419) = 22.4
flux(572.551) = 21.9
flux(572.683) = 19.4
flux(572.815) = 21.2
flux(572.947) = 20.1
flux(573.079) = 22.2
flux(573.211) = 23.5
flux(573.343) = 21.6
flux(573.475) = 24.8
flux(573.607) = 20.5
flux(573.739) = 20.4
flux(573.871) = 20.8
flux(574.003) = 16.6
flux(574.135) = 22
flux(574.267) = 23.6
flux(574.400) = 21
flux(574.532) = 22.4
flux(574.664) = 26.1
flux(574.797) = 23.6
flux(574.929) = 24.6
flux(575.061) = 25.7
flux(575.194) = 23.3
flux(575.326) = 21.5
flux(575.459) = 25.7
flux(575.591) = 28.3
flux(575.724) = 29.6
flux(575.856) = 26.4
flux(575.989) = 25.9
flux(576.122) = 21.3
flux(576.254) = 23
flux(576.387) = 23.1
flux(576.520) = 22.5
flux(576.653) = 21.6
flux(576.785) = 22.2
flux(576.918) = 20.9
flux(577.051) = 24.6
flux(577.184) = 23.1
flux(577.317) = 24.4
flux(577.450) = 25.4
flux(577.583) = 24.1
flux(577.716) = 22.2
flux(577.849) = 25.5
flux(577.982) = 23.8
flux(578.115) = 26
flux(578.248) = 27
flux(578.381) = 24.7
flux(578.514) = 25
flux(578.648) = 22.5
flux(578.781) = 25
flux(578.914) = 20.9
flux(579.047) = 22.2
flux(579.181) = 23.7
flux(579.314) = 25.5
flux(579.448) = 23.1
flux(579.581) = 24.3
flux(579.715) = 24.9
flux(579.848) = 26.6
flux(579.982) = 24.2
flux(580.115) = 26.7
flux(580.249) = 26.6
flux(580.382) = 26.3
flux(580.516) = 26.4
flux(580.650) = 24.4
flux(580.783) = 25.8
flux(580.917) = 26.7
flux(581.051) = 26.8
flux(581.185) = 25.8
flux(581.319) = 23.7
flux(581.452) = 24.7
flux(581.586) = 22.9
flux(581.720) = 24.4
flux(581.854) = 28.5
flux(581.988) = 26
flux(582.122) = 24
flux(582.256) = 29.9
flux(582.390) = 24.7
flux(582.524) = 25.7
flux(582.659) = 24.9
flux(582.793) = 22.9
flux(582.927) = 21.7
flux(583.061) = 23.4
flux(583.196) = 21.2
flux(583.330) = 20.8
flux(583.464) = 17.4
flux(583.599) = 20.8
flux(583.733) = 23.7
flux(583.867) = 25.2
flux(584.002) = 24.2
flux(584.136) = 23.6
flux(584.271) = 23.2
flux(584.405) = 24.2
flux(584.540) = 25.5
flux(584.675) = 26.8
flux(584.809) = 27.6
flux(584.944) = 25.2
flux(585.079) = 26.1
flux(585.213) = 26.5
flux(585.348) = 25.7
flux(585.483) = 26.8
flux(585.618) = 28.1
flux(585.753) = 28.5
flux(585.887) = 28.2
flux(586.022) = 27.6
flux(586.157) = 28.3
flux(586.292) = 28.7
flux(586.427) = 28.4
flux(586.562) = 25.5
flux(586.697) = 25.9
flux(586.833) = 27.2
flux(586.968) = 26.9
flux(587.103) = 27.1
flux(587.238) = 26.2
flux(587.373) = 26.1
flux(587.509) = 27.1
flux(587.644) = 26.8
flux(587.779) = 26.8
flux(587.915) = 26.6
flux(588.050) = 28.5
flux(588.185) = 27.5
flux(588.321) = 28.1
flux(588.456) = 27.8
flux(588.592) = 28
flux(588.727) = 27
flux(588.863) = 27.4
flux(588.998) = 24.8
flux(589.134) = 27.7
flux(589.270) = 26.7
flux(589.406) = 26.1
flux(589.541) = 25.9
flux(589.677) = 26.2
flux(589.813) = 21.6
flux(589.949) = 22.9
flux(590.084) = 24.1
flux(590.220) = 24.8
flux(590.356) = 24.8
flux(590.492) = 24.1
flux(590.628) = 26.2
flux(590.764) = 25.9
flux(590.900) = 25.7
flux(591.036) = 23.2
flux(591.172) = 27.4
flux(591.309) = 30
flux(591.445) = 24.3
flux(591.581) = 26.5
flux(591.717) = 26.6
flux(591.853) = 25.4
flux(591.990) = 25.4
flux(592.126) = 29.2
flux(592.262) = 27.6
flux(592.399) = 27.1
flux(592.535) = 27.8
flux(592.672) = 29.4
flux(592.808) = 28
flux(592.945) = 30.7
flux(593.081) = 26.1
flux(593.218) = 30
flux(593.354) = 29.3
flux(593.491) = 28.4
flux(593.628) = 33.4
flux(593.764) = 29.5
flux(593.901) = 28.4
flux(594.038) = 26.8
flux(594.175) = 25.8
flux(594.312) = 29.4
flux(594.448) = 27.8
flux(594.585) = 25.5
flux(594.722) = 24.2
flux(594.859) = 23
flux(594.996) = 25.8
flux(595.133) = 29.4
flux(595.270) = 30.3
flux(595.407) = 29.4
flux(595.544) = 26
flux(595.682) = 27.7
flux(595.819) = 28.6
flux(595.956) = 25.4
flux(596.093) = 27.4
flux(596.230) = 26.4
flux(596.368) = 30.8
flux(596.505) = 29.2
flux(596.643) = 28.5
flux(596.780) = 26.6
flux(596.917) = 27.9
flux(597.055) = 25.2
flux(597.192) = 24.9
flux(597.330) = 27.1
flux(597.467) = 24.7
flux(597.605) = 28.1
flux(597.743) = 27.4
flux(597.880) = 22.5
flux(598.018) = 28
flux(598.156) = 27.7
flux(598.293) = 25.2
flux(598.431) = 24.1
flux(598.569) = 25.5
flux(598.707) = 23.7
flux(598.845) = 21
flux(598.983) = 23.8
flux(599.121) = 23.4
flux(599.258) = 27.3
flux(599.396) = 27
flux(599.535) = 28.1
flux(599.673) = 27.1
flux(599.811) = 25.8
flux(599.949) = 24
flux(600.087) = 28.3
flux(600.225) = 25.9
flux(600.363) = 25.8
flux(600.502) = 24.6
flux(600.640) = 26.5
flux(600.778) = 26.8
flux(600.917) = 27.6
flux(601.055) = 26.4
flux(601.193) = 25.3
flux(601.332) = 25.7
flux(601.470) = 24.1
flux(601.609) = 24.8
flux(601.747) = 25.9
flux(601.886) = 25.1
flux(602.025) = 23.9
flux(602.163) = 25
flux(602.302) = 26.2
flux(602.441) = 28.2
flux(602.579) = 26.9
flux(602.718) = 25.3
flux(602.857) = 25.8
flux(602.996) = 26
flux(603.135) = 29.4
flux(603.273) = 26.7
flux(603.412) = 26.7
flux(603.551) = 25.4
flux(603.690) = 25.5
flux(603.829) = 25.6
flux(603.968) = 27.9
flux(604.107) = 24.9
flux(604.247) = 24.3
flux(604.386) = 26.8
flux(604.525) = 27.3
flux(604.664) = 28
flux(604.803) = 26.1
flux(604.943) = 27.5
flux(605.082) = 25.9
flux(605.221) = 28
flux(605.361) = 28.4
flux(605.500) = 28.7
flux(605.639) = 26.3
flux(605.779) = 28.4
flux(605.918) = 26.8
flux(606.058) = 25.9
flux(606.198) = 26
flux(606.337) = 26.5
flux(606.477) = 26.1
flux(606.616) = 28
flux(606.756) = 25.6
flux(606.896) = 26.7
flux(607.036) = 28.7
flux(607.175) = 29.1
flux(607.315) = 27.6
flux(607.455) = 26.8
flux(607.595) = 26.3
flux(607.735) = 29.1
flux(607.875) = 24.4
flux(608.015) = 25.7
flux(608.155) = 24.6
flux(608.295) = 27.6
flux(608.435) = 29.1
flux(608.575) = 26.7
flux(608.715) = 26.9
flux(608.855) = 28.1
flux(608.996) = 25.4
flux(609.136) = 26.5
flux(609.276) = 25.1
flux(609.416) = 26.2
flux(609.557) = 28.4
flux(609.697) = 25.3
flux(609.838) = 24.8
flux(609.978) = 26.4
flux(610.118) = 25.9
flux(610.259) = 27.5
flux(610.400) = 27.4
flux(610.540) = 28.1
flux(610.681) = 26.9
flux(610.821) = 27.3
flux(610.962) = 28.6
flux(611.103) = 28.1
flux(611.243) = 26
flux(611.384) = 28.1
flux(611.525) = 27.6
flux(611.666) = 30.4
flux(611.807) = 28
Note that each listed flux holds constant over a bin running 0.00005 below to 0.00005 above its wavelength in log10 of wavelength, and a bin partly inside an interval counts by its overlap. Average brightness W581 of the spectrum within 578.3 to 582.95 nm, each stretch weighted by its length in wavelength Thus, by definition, 25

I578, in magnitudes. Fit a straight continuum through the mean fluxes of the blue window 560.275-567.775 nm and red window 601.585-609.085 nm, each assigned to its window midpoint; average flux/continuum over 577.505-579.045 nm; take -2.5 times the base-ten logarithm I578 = 0.06 mag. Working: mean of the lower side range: 24.9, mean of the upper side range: 26.7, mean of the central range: 24.2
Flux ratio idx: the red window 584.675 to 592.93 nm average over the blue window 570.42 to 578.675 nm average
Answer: 1.14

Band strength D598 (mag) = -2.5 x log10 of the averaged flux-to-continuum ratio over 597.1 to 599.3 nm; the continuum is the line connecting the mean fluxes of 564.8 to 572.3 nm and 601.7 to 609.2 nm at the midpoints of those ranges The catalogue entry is 0.04 mag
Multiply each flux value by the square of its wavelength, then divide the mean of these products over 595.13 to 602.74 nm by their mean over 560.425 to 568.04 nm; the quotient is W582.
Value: 1.20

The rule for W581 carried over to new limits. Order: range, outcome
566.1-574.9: 23.4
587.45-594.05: 26.9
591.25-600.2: 27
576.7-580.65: 24.4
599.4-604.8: 26.2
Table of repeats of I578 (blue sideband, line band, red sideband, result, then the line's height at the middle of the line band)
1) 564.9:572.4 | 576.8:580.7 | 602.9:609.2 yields 0.01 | 24.8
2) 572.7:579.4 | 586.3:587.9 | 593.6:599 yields -0.06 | 25.2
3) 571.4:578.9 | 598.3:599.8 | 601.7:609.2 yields 0.04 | 26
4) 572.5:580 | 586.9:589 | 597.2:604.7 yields -0.11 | 24.6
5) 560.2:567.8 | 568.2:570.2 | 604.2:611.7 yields 0.04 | 25.2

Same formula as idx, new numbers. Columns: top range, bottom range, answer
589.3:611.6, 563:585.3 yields 1.10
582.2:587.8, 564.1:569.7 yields 1.05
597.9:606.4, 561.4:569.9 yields 1.06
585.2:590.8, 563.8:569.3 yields 1.08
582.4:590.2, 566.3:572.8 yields 1.08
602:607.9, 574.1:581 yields 1.10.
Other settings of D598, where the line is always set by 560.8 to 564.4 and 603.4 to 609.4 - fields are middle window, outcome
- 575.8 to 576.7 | 0.103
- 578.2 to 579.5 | 0.082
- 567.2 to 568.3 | 0.093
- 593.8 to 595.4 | -0.030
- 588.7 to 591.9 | 0.024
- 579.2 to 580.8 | 0.021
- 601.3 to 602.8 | 0.044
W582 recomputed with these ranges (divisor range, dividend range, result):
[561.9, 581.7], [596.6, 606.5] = 1.20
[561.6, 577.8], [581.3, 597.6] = 1.18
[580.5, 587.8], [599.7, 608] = 1.11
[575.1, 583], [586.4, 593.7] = 1.13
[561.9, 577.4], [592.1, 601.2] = 1.23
